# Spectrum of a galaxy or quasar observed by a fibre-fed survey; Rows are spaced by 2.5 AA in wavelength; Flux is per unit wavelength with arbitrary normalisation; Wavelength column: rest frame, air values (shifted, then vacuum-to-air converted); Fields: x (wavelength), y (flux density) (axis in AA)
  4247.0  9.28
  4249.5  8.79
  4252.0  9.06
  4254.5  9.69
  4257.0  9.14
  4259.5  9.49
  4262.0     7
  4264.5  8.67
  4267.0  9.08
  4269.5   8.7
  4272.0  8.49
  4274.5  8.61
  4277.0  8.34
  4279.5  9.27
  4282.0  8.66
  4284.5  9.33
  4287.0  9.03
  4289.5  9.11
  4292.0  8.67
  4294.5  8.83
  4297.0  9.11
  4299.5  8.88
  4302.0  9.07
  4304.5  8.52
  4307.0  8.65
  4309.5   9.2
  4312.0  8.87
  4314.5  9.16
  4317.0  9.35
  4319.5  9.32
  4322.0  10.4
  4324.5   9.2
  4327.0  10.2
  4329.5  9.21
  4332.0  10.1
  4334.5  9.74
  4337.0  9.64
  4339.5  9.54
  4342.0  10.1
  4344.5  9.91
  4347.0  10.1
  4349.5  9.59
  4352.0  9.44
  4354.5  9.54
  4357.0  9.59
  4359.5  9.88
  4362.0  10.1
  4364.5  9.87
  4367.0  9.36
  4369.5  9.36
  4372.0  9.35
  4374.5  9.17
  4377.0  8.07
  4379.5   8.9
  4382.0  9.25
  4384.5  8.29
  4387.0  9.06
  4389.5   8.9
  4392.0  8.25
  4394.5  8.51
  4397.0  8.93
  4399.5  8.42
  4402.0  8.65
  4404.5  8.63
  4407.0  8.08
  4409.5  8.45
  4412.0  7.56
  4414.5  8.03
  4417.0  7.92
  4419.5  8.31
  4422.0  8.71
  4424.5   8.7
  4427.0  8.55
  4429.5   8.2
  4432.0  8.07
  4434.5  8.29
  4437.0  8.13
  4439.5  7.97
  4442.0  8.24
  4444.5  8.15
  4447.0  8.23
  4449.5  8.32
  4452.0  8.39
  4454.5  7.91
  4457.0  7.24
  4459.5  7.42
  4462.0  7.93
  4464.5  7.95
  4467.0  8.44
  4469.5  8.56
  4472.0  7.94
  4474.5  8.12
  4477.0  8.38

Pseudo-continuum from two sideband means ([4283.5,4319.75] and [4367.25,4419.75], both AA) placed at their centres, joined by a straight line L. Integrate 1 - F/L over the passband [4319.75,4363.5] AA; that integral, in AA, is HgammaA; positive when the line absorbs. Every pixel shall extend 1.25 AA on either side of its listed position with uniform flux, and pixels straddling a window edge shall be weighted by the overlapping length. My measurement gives -4.7 AA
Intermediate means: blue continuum 9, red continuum 8.6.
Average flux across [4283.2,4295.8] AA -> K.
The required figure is 8.99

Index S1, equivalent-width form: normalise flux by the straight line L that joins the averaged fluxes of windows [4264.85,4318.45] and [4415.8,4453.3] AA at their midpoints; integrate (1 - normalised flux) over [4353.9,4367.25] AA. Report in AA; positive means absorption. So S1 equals -1.8 AA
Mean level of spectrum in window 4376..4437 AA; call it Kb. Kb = 8.44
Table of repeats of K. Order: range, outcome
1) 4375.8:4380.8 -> 8.5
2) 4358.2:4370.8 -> 9.71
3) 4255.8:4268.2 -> 8.67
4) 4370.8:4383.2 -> 8.95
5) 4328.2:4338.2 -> 9.68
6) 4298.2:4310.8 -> 8.87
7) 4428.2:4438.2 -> 8.17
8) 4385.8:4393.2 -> 8.74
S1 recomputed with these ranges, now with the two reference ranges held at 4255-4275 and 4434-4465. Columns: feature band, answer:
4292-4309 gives -0.6 AA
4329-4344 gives -2.4 AA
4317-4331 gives -1.9 AA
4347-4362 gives -2.4 AA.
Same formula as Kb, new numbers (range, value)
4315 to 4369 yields 9.71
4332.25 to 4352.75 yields 9.78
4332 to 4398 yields 9.34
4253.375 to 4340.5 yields 9.09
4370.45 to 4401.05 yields 8.76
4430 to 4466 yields 8.02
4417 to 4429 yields 8.48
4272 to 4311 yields 8.87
